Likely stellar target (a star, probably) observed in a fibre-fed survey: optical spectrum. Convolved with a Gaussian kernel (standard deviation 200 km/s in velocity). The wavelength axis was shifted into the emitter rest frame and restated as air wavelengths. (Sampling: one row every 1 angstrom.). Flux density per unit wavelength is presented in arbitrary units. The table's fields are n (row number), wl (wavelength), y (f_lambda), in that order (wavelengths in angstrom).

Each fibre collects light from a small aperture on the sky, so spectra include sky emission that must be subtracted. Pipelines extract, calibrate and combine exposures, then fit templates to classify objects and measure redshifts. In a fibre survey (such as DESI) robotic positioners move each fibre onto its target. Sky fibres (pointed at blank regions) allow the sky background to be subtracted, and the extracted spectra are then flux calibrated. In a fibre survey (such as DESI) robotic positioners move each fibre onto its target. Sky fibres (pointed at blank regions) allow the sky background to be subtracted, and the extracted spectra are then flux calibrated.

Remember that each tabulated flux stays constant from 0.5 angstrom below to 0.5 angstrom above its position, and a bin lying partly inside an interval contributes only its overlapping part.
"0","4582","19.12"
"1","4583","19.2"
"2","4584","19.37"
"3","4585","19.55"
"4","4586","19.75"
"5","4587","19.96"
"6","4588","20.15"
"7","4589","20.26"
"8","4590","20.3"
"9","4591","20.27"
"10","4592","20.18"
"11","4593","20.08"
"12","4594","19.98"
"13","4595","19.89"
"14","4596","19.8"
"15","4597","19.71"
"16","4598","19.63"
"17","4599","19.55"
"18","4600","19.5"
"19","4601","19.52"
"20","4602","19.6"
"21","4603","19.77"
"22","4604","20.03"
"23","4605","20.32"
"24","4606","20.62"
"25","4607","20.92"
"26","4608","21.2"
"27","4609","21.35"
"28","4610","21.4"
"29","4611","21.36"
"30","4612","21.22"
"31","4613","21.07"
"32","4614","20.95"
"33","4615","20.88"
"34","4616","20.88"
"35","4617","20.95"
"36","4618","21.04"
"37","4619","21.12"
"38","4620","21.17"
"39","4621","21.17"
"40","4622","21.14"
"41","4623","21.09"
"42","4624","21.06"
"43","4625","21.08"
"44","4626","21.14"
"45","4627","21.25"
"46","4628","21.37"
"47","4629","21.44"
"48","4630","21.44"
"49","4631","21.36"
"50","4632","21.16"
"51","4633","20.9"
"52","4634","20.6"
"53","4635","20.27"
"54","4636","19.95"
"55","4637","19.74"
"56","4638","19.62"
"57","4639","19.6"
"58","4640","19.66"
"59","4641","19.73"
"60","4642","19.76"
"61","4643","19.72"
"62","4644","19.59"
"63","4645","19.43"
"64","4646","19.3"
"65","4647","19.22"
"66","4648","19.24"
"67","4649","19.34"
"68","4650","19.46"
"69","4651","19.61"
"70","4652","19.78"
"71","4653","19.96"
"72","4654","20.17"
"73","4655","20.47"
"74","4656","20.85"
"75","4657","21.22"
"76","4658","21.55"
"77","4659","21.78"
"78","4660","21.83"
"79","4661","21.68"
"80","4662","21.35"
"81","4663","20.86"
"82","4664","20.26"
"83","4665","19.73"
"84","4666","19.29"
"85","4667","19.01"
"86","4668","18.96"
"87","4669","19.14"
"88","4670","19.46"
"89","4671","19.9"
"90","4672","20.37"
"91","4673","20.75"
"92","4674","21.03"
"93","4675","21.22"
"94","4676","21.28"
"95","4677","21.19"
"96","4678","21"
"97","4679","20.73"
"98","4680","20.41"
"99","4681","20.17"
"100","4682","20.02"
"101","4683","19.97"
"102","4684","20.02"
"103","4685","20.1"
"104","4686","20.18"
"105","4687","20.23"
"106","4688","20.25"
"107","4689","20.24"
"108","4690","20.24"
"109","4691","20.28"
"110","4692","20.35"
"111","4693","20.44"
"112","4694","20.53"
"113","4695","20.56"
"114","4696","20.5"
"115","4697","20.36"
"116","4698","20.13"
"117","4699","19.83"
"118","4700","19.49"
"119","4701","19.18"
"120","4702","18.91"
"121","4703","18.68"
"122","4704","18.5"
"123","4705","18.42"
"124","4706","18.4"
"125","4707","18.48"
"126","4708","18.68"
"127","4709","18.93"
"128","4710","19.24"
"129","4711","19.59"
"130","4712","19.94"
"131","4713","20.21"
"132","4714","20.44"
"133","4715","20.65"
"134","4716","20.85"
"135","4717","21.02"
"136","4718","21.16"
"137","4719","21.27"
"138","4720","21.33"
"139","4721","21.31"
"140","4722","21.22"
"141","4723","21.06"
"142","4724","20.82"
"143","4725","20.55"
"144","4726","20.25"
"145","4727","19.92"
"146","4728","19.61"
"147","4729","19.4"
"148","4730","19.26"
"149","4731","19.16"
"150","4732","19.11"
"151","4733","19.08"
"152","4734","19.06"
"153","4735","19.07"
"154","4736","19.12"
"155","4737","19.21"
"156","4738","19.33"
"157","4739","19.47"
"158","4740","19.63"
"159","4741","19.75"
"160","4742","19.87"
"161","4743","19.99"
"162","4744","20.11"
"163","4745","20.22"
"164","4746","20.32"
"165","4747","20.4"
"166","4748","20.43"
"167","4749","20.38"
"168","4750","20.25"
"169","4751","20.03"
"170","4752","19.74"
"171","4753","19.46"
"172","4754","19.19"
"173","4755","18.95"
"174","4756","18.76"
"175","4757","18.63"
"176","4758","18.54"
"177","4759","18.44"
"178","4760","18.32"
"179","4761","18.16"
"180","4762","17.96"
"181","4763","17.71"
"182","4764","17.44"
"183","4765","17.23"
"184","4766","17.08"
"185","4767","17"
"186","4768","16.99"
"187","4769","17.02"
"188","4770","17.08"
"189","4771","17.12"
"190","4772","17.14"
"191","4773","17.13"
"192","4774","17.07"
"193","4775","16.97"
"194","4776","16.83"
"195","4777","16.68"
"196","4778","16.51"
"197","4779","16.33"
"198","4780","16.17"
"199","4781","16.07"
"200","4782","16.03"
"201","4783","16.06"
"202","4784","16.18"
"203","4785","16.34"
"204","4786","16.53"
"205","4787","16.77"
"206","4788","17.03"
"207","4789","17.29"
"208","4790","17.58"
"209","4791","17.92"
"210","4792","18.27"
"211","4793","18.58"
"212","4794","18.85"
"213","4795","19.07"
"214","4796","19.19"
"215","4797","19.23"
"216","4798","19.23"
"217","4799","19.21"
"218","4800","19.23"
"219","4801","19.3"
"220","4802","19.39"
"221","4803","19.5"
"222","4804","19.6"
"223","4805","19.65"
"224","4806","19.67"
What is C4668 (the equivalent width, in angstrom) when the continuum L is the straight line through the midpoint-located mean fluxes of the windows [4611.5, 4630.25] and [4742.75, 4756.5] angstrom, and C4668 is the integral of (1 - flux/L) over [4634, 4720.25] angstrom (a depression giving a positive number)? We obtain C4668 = 2.1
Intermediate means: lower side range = 21.1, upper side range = 19.9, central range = 20.1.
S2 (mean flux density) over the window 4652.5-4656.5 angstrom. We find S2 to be 20.4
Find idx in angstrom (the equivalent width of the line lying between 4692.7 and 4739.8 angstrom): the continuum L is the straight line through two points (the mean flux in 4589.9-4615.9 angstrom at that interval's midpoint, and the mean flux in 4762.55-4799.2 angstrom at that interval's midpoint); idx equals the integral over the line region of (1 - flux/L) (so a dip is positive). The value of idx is -3.6 angstrom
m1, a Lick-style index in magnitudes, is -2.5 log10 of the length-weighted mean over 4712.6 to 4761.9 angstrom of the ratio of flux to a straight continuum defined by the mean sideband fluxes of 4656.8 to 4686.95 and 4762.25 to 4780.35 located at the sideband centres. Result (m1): -0.09 mag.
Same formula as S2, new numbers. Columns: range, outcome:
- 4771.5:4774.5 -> 17.1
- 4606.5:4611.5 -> 21.2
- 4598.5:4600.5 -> 19.5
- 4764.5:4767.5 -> 17.1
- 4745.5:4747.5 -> 20.4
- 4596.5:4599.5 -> 19.6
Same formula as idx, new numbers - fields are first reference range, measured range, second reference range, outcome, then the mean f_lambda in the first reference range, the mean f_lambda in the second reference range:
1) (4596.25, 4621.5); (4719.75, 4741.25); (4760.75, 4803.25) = -1.6 angstrom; 20.6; 17.5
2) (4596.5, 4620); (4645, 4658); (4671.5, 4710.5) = 0.2 angstrom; 20.6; 20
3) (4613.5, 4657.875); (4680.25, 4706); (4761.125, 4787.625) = -1.3 angstrom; 20.4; 16.8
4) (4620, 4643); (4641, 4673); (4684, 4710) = 0.3 angstrom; 20.7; 19.7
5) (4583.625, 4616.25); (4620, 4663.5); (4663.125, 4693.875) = -0.5 angstrom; 20.3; 20.2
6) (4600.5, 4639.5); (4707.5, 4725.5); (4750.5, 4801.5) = -1.5 angstrom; 20.8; 17.8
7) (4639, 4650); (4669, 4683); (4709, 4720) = -0.4 angstrom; 19.5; 20.4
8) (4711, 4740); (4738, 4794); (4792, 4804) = 4.3 angstrom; 20.1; 19.1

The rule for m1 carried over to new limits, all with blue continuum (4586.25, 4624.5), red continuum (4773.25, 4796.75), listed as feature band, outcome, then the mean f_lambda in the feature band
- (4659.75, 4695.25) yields -0.07 mag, 20.4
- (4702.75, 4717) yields -0.05 mag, 19.4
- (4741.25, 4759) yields -0.11 mag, 19.7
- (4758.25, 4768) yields -0.01 mag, 17.7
